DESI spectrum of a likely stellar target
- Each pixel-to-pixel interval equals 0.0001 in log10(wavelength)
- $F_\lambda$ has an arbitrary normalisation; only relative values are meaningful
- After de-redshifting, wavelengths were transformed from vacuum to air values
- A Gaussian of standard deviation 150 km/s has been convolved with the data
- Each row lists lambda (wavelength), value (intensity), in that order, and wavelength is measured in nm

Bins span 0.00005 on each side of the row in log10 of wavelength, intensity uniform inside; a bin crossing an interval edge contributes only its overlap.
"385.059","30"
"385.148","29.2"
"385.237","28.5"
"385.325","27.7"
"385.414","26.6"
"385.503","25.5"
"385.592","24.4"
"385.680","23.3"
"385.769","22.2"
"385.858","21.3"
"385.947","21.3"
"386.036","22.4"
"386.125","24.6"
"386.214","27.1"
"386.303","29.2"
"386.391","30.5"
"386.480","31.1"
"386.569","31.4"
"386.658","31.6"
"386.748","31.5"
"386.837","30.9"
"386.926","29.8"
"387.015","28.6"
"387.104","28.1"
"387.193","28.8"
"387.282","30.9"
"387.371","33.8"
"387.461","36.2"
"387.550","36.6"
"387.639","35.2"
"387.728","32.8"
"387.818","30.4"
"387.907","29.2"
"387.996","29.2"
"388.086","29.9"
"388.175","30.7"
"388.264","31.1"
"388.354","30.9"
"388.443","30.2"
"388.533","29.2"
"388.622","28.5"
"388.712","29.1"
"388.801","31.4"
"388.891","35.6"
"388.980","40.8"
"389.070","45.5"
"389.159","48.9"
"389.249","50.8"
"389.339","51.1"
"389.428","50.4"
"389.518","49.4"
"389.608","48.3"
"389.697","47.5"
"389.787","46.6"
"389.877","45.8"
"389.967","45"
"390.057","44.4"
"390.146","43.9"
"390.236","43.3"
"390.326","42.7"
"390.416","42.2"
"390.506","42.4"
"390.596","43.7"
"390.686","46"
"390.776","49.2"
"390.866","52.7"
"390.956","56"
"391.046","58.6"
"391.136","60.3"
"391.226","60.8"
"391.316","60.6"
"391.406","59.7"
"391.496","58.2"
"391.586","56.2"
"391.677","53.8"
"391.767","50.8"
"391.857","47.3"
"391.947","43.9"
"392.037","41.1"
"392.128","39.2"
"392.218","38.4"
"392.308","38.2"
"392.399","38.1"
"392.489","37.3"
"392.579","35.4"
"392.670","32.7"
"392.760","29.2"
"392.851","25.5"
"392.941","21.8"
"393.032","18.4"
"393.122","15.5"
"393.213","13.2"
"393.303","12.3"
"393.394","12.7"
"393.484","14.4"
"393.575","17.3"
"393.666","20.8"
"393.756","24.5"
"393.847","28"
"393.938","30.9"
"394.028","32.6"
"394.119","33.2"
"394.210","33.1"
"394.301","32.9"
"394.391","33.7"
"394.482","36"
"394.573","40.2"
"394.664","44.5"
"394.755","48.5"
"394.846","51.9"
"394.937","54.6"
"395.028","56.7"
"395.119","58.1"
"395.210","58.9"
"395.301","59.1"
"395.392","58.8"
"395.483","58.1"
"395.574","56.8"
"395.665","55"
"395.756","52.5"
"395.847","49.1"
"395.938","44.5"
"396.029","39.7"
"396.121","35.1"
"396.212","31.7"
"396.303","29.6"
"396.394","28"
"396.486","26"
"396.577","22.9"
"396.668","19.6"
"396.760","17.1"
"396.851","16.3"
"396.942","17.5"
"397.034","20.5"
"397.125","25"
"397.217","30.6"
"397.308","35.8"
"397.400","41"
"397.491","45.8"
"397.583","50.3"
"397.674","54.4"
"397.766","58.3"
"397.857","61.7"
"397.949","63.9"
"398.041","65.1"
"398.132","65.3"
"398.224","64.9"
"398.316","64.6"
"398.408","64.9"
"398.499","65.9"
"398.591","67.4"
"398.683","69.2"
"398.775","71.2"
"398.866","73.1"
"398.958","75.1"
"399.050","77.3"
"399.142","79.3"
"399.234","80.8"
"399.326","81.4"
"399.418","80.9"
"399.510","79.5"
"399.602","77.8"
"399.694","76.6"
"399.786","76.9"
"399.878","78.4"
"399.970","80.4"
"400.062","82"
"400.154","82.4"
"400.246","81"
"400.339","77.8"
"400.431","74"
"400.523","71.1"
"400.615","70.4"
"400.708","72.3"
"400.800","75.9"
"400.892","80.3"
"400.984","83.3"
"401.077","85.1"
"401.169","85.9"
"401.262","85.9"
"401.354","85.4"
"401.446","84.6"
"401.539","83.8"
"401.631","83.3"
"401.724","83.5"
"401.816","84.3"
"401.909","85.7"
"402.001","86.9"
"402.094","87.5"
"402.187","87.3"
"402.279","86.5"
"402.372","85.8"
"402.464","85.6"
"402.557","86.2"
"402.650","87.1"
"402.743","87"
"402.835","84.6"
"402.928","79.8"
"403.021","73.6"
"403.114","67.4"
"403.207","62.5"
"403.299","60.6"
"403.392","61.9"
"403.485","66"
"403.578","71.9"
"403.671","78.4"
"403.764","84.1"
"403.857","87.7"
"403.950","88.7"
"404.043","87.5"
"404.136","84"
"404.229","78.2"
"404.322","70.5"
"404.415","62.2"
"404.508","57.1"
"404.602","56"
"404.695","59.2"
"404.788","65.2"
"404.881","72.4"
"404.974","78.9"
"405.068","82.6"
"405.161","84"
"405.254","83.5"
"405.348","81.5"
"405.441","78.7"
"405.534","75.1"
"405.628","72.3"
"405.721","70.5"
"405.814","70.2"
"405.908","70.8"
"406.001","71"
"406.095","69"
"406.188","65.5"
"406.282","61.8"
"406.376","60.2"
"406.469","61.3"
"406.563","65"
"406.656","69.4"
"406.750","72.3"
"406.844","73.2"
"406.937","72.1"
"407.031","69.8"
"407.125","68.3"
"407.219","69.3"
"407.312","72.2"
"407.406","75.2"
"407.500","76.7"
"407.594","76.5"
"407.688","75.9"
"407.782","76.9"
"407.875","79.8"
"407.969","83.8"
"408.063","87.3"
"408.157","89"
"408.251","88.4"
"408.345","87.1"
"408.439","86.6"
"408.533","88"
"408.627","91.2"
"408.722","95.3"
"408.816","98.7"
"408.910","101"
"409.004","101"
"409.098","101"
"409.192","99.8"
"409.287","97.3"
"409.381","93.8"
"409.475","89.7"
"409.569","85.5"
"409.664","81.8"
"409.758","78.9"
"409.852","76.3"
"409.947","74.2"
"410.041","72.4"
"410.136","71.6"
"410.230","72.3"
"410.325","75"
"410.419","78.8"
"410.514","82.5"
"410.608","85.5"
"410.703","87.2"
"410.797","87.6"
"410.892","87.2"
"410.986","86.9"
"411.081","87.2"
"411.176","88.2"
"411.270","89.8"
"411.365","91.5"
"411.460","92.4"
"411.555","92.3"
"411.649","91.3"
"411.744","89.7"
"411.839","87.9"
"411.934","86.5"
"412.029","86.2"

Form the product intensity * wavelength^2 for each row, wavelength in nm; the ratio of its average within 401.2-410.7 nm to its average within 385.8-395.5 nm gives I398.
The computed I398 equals 2.2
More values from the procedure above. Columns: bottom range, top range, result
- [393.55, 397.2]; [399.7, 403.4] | 2.21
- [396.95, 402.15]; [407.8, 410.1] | 1.31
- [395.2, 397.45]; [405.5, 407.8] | 2.01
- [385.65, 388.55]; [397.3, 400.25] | 2.49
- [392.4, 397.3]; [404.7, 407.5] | 2.23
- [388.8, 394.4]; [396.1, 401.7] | 1.63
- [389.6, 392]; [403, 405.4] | 1.57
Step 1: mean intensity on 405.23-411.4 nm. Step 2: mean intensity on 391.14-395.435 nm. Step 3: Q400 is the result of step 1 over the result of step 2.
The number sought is 2.08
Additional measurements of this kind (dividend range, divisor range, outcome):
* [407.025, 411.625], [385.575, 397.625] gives 2.28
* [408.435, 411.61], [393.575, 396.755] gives 2.18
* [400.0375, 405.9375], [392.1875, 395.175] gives 2.42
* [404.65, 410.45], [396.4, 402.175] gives 1.19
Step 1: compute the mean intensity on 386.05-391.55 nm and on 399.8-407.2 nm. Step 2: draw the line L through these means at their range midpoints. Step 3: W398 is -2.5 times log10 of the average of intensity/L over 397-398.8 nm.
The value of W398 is 0.153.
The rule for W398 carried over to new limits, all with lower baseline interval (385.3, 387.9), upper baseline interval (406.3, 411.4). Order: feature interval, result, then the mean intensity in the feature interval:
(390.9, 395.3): 0.12 mag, 39.1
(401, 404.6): -0.18 mag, 79.5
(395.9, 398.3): 0.35 mag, 39.2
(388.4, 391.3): -0.23 mag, 45.2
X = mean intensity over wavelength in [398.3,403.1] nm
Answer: 79.6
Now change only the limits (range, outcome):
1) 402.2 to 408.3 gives 74.8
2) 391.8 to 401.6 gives 51.3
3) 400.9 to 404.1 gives 81.3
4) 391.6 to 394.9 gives 32.7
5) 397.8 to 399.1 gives 67.8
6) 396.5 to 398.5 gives 43.4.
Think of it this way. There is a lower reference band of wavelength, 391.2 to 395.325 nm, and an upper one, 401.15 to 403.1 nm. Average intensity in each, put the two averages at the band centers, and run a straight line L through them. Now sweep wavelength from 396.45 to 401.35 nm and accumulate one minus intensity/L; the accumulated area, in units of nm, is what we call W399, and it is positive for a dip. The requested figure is 0.42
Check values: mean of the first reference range 37.8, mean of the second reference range 84.4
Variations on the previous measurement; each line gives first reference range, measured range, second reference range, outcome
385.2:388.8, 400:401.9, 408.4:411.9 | -0.49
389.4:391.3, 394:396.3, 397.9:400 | 0.60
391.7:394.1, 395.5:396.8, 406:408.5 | 0.08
